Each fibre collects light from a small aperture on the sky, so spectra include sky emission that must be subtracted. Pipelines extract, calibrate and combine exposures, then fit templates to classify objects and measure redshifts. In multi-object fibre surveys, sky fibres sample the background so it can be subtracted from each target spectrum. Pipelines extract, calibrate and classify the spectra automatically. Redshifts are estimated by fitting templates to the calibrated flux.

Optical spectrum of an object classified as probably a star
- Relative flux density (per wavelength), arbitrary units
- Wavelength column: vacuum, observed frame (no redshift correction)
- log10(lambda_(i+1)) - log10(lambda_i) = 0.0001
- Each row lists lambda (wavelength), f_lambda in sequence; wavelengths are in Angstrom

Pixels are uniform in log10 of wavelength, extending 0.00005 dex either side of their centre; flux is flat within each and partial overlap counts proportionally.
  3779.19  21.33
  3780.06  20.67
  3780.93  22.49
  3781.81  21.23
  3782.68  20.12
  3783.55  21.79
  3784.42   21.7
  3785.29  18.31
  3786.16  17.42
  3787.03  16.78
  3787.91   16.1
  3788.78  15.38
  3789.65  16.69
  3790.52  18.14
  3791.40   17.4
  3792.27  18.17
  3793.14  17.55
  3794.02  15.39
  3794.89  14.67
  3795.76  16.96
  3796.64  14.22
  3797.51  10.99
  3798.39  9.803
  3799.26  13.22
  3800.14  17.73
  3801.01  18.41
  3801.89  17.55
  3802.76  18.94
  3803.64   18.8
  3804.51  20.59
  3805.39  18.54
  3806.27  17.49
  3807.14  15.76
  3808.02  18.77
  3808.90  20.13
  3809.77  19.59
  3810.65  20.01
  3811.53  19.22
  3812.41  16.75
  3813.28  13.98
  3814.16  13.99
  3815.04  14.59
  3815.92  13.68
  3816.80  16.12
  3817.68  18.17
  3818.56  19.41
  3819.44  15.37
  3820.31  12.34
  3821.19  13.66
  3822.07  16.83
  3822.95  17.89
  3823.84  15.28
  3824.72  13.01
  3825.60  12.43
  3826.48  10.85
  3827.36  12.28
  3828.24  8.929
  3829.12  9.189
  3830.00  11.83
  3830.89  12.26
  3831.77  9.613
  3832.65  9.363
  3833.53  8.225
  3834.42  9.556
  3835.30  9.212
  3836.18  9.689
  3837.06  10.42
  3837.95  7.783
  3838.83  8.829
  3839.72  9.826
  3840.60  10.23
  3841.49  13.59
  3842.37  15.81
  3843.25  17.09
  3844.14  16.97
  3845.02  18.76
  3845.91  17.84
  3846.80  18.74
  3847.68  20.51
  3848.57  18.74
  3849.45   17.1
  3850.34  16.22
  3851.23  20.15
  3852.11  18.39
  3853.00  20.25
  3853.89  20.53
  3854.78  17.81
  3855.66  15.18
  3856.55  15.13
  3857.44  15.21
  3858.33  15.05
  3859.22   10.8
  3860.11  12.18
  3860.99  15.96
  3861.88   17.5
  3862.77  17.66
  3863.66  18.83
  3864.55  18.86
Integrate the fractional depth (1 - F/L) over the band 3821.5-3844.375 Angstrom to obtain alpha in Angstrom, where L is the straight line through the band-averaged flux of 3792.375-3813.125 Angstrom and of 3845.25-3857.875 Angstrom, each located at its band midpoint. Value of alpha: 7.6 Angstrom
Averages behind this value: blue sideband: 17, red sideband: 18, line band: 11.8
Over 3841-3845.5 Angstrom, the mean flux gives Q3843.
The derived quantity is 16.4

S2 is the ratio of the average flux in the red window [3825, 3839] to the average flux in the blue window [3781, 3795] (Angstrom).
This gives 0.56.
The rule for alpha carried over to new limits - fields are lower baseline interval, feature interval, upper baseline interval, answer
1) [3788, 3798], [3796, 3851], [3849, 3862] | 4.9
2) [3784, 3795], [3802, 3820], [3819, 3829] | -3.1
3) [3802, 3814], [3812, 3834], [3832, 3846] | 2.7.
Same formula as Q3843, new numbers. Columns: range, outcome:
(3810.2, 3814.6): 16.8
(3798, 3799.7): 11.6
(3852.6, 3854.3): 20.4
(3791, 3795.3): 16.7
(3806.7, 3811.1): 18.9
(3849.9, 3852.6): 18.3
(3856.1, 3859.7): 14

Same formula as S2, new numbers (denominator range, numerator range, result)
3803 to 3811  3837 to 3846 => 0.71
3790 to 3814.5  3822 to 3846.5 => 0.72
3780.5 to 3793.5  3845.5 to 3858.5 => 0.96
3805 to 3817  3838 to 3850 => 0.91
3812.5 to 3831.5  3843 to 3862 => 1.23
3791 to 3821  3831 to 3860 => 0.87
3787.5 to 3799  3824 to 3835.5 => 0.69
